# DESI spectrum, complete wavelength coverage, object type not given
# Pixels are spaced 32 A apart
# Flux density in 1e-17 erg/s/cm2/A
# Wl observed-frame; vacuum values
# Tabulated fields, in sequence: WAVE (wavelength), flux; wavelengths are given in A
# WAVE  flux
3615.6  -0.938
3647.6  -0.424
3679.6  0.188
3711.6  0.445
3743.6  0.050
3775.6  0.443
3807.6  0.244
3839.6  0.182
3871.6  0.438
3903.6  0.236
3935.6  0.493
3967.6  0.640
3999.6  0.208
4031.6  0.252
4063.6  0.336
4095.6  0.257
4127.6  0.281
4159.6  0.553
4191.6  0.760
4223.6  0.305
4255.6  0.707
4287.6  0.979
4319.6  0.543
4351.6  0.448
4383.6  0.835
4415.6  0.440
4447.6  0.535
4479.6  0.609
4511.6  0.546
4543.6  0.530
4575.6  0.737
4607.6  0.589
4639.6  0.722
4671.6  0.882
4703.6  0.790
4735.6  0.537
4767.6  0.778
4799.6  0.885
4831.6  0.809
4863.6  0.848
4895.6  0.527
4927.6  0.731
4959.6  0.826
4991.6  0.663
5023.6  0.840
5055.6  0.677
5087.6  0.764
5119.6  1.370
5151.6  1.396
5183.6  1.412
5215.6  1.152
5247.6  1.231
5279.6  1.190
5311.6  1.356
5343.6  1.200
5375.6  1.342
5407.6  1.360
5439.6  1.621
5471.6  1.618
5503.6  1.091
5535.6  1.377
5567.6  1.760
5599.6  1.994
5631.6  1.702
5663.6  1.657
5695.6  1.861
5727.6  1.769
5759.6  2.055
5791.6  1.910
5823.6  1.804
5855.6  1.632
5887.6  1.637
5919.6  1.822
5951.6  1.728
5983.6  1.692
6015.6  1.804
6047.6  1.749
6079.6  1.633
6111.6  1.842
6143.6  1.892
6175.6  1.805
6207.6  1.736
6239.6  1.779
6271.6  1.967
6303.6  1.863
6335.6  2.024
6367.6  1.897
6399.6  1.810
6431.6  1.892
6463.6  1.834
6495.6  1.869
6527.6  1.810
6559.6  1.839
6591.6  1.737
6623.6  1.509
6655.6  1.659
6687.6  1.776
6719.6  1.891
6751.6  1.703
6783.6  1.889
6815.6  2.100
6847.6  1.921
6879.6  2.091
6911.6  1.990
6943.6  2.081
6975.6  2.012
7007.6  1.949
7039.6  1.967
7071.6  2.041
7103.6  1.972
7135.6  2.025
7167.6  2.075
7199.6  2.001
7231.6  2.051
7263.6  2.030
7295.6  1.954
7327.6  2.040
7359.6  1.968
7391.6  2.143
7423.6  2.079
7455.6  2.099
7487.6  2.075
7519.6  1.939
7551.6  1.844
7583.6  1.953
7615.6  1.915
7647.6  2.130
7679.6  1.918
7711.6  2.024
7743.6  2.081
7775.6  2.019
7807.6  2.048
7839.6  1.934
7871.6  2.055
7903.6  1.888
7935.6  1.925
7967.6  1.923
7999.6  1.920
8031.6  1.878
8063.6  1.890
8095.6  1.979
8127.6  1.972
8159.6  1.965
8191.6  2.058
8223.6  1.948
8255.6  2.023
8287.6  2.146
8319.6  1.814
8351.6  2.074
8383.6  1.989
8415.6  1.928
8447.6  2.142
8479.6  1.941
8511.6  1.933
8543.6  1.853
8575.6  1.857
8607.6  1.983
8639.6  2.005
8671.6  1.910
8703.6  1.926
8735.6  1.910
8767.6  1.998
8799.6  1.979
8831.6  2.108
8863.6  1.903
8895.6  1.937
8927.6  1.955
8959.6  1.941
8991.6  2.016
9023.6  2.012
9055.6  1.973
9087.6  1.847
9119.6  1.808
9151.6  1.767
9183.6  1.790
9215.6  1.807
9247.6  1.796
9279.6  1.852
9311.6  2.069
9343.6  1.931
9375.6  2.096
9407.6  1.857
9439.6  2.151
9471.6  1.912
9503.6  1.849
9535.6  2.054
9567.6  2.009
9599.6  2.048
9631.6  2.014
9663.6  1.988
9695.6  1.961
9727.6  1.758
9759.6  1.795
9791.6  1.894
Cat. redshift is 0.28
